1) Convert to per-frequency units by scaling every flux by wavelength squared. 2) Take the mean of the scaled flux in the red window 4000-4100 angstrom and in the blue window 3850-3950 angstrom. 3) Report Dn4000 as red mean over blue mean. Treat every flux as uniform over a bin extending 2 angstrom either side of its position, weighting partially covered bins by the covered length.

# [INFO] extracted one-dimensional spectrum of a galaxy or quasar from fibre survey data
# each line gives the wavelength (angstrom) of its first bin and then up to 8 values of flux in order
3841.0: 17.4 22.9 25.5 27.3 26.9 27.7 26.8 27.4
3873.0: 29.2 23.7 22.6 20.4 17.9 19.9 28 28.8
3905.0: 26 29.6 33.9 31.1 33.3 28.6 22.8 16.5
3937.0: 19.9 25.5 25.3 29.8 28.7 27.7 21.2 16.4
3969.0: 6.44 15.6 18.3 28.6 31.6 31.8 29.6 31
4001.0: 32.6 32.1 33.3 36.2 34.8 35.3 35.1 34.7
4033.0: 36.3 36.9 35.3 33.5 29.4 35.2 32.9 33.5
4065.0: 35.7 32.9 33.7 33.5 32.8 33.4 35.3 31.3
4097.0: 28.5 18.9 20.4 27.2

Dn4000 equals 1.40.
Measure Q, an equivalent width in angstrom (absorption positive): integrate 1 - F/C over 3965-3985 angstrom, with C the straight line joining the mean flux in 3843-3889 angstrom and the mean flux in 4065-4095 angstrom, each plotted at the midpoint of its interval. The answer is 7.38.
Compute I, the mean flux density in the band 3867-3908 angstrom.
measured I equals 24.5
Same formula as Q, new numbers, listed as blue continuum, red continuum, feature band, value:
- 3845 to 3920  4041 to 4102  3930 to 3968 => 7.3 angstrom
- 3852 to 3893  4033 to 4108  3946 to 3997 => 7.5 angstrom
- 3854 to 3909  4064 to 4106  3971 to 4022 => -2.8 angstrom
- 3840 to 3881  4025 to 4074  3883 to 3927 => 1.0 angstrom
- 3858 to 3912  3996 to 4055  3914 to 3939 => 2.0 angstrom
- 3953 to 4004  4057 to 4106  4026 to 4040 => -3.9 angstrom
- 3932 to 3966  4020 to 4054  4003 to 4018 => -1.3 angstrom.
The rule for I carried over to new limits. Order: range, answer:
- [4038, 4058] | 33.5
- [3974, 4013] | 29.8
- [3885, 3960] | 26.1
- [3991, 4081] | 33.8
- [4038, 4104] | 32.1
